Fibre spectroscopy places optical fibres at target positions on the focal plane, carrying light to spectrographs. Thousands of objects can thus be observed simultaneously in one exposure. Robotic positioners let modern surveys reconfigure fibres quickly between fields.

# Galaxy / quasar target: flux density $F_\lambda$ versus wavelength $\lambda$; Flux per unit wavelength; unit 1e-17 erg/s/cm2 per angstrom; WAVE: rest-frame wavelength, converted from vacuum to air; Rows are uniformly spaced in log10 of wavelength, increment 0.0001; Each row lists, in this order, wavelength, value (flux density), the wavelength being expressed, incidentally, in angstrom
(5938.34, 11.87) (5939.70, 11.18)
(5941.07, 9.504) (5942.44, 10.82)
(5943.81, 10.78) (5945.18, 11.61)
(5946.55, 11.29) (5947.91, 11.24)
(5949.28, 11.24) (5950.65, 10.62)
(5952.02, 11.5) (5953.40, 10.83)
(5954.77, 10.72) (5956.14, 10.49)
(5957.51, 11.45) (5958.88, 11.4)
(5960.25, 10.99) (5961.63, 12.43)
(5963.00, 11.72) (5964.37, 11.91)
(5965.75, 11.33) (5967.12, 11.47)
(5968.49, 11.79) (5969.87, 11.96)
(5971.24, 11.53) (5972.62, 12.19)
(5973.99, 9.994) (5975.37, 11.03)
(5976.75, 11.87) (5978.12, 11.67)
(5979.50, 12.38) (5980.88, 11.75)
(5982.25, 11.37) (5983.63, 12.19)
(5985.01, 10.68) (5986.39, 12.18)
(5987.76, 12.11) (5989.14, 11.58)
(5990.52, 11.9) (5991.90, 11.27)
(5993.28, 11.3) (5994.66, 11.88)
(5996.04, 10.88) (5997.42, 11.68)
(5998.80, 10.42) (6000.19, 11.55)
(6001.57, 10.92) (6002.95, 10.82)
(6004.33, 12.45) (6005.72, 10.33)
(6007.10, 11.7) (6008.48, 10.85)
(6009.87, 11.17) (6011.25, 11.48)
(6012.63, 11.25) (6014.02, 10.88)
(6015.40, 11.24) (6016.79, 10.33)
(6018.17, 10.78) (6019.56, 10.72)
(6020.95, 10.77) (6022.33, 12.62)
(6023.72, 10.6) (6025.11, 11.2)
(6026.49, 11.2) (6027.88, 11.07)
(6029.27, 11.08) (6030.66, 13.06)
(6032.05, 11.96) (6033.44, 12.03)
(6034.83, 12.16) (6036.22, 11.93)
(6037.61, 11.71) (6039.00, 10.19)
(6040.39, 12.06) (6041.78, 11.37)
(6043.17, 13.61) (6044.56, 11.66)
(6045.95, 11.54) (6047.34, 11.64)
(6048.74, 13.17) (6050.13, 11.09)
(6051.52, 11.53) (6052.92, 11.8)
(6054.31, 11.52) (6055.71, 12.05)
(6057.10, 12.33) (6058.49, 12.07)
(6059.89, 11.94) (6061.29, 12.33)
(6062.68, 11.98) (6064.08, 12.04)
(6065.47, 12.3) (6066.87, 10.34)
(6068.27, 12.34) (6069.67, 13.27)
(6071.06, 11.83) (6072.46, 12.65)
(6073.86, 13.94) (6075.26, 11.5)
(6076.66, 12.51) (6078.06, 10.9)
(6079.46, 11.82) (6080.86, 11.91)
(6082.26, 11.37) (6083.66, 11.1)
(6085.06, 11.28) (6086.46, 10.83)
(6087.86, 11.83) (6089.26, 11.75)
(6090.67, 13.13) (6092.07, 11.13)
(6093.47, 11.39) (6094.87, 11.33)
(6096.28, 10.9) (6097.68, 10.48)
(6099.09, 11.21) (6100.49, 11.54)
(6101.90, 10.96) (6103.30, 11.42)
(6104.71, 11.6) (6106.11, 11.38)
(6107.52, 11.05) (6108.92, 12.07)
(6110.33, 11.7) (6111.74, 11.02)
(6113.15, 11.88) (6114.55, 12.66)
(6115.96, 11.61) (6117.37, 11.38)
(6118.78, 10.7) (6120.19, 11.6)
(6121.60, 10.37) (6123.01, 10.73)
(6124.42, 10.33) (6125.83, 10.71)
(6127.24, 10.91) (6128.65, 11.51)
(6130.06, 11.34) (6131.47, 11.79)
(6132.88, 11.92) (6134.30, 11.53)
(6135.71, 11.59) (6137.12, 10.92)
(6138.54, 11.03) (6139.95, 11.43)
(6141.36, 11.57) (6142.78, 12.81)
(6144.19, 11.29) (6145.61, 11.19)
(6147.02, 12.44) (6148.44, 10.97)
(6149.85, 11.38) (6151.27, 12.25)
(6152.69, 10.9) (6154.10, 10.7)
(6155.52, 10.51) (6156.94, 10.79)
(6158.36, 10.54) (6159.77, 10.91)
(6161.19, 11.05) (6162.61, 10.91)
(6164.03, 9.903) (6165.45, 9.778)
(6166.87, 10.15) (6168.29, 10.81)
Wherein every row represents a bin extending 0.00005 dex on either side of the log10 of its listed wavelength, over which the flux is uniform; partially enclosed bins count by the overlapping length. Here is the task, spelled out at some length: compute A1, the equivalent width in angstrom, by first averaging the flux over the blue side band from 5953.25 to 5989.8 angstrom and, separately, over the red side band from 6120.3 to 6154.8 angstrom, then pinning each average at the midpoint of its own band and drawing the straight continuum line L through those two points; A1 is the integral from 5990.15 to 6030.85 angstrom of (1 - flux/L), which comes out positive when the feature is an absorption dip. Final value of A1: 0.9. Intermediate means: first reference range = 11.5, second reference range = 11.3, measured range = 11.2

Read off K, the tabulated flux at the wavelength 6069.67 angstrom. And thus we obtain 13.27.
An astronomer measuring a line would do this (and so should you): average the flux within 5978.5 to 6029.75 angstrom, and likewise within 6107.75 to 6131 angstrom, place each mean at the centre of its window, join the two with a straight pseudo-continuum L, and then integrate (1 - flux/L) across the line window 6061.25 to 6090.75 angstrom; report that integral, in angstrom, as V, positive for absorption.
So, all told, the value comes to -1.6 angstrom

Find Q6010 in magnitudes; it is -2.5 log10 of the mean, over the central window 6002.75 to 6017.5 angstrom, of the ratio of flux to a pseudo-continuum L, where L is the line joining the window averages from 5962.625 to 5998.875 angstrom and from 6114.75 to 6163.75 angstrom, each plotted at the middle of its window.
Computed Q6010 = 0.035 mag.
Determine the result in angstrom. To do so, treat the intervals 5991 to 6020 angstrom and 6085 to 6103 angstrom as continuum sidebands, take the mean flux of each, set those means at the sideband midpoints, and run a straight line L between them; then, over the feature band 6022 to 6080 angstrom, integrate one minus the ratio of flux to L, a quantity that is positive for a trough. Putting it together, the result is -3.3 angstrom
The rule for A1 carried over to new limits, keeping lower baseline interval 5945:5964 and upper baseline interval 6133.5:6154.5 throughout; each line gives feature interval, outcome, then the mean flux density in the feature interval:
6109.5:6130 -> 0.4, 11.2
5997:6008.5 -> 0.1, 11.2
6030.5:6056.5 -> -1.2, 11.9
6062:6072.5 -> -0.6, 12.1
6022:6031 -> -0.1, 11.4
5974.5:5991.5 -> -0.6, 11.7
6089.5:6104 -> 0.1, 11.4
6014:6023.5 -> 0.2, 11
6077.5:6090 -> 0.0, 11.4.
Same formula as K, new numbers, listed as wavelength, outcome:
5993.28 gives 11.3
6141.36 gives 11.57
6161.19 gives 11.05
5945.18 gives 11.61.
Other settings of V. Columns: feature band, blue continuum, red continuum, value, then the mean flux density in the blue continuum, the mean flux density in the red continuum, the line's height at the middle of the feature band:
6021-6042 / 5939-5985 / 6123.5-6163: -0.54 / 11.3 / 11.3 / 11.3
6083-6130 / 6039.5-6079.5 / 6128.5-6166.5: 1.11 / 12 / 11.2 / 11.6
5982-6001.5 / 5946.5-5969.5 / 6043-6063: 0.13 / 11.3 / 12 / 11.6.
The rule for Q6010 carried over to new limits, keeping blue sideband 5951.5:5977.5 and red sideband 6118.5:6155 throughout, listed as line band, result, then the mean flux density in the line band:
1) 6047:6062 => -0.056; 12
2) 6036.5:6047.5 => -0.036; 11.7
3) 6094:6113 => 0.003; 11.3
